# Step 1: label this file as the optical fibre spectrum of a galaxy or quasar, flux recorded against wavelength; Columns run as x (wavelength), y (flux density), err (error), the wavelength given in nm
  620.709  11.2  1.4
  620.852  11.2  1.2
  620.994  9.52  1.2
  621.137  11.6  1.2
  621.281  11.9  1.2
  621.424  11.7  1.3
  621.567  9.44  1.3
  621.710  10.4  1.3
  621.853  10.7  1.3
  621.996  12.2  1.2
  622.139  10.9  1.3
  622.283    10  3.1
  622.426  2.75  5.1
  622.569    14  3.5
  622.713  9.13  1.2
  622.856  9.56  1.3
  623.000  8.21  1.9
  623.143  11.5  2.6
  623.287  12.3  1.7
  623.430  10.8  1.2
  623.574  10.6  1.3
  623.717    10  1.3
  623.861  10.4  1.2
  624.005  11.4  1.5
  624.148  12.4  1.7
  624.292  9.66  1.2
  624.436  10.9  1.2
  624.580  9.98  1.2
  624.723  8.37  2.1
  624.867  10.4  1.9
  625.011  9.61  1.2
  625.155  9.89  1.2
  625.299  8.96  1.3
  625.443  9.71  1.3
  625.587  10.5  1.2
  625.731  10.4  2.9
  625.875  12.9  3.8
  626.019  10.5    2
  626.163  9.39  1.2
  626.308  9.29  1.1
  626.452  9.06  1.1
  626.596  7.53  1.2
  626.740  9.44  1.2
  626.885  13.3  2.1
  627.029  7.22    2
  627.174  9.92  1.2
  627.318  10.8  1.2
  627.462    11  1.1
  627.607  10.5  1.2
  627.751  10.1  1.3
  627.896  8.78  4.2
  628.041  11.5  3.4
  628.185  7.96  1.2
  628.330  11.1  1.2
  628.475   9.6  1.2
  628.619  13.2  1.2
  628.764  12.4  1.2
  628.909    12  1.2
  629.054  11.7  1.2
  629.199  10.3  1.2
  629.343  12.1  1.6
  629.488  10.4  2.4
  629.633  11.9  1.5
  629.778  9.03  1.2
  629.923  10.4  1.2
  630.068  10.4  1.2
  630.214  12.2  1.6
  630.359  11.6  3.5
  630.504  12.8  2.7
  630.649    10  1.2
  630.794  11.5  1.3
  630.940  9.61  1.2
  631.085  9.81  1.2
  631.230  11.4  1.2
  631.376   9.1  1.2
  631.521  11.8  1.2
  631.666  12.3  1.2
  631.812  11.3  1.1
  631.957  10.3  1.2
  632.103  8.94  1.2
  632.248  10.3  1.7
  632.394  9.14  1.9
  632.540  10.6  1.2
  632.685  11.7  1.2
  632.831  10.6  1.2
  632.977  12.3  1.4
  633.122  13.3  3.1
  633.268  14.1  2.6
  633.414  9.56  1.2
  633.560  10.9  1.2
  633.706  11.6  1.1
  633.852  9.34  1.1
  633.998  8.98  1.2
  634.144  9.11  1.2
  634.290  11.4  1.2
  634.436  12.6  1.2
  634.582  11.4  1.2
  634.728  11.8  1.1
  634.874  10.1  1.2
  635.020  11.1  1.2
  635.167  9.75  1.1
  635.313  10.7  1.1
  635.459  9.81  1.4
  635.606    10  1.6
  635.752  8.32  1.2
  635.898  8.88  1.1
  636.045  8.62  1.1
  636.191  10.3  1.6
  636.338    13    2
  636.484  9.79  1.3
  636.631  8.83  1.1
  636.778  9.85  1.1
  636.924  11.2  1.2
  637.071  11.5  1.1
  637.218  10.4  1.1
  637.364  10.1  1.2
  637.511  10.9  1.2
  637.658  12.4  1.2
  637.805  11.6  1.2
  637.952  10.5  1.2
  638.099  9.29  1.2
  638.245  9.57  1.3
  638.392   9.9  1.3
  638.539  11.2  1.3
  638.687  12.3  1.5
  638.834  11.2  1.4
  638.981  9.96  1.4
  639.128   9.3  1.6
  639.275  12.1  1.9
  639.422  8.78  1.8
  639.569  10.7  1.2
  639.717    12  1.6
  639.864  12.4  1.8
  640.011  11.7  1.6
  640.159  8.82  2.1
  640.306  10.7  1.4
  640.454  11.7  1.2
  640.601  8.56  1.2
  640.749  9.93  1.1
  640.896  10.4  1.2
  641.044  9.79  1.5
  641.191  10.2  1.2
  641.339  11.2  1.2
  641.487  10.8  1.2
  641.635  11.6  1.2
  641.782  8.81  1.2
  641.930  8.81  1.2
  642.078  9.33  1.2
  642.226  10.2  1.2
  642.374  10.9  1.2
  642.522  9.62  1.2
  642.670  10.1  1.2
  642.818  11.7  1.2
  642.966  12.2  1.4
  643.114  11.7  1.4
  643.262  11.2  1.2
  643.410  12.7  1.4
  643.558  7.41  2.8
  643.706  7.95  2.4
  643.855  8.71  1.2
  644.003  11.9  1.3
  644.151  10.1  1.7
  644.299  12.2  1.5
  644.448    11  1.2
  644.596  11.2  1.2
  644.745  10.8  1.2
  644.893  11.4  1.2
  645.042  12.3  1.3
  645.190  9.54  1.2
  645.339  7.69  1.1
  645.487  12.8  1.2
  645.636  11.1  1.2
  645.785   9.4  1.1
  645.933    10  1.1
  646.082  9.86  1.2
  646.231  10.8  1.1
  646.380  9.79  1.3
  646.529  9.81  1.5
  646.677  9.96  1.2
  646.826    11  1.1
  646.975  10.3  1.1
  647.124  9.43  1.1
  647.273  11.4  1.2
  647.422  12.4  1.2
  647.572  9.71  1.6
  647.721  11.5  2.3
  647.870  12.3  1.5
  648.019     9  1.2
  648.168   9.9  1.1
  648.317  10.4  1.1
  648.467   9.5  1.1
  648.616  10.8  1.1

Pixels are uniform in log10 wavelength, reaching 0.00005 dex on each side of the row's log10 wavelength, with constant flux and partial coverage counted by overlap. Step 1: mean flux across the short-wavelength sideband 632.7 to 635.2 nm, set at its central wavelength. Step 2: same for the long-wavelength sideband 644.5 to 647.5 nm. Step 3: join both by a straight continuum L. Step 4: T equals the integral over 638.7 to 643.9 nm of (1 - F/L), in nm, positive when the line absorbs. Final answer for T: 0.171 nm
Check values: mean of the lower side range 11.1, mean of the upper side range 10.6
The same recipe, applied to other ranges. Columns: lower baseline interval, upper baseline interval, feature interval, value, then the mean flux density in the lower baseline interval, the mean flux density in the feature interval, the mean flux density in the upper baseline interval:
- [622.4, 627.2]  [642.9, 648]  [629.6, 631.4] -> -0.10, 10.1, 10.8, 10.6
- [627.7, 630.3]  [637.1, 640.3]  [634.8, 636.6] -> 0.13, 10.8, 10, 10.7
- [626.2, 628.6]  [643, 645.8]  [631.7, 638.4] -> -0.23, 9.89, 10.6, 10.6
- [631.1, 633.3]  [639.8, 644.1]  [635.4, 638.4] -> 0.14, 11.1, 10.2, 10.4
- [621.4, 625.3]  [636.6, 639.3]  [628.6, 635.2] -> -0.33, 10.2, 11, 10.6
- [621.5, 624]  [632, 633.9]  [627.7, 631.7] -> -0.06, 10.2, 10.9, 11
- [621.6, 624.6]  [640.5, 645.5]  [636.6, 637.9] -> -0.05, 10.4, 10.8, 10.4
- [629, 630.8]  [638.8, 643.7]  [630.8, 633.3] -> 0.01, 11.1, 10.9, 10.5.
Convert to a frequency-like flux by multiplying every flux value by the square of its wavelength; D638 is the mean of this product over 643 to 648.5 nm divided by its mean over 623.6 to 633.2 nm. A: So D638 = 1.1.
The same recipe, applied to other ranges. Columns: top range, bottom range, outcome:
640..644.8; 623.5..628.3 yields 1.09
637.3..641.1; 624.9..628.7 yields 1.09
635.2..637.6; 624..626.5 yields 1.03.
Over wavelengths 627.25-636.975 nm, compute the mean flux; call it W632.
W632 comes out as 10.7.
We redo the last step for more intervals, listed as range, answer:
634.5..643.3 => 10.5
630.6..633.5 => 10.9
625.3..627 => 10.1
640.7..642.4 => 10.1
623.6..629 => 10.3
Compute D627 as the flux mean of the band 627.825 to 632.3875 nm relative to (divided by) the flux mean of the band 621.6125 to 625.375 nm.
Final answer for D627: 1.06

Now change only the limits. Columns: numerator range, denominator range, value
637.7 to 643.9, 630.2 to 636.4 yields 0.97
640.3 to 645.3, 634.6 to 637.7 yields 1.01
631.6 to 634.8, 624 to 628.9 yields 1.07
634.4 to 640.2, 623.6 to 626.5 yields 1.04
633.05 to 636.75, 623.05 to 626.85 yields 1.03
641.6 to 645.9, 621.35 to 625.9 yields 1.02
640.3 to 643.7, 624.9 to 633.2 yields 0.98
